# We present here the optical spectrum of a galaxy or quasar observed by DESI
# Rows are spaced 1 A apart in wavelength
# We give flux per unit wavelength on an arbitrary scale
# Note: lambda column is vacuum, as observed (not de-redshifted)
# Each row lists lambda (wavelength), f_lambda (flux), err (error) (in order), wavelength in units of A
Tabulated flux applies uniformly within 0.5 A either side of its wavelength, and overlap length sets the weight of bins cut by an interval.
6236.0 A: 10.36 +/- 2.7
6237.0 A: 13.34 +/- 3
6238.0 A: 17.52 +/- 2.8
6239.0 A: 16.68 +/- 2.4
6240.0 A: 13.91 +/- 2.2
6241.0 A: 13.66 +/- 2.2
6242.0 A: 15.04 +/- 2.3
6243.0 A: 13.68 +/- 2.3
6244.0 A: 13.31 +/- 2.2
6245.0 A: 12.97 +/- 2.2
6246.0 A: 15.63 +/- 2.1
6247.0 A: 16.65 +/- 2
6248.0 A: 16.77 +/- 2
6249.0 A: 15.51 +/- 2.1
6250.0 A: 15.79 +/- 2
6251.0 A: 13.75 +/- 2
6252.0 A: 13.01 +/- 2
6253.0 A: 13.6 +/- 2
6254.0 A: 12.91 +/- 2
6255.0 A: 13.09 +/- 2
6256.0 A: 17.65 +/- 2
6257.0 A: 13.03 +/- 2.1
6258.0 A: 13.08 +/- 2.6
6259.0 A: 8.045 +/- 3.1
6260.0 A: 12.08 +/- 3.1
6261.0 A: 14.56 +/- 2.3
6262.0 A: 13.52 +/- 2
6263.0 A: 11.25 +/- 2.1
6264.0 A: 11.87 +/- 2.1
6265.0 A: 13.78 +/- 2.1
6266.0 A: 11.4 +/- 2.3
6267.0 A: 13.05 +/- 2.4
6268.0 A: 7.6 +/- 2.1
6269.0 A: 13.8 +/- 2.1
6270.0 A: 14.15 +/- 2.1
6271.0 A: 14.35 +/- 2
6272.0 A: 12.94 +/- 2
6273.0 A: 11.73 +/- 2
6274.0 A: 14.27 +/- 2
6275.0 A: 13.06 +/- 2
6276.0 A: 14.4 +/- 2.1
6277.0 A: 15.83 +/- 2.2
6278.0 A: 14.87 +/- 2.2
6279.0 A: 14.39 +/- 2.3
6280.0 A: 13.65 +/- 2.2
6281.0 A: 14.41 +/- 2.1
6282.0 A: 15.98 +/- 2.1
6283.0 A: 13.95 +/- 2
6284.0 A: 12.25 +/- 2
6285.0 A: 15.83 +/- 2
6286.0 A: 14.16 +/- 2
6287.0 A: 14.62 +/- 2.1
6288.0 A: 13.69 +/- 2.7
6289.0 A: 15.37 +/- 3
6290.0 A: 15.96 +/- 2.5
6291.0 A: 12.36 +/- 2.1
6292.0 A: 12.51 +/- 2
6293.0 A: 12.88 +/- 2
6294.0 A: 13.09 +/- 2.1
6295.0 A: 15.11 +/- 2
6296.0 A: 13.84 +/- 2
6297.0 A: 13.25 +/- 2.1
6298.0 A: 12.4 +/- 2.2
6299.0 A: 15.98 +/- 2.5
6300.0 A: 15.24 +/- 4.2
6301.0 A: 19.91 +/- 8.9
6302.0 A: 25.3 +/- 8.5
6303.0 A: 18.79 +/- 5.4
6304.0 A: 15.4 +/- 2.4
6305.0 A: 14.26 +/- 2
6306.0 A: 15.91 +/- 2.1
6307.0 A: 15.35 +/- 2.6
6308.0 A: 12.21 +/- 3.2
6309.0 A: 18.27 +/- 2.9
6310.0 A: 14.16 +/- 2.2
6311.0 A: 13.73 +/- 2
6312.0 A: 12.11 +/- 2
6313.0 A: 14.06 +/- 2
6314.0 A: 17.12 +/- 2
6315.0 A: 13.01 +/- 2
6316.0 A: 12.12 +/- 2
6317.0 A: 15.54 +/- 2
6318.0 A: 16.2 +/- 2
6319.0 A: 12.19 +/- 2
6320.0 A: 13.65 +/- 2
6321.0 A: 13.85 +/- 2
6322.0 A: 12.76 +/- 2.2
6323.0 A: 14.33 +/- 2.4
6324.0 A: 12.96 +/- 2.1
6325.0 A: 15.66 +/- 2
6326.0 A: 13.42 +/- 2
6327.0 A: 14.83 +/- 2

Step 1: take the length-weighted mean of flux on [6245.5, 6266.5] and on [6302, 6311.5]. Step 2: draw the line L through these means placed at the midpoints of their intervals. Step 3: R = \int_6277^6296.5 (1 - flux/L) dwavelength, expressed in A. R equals 1.0 A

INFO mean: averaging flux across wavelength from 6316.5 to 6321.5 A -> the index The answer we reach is 14.3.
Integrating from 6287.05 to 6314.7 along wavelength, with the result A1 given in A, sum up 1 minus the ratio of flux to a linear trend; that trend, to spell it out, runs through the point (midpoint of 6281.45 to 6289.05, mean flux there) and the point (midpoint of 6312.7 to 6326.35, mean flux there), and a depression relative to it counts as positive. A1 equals -1.6 A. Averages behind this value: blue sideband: 14.4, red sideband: 14.1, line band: 15.1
